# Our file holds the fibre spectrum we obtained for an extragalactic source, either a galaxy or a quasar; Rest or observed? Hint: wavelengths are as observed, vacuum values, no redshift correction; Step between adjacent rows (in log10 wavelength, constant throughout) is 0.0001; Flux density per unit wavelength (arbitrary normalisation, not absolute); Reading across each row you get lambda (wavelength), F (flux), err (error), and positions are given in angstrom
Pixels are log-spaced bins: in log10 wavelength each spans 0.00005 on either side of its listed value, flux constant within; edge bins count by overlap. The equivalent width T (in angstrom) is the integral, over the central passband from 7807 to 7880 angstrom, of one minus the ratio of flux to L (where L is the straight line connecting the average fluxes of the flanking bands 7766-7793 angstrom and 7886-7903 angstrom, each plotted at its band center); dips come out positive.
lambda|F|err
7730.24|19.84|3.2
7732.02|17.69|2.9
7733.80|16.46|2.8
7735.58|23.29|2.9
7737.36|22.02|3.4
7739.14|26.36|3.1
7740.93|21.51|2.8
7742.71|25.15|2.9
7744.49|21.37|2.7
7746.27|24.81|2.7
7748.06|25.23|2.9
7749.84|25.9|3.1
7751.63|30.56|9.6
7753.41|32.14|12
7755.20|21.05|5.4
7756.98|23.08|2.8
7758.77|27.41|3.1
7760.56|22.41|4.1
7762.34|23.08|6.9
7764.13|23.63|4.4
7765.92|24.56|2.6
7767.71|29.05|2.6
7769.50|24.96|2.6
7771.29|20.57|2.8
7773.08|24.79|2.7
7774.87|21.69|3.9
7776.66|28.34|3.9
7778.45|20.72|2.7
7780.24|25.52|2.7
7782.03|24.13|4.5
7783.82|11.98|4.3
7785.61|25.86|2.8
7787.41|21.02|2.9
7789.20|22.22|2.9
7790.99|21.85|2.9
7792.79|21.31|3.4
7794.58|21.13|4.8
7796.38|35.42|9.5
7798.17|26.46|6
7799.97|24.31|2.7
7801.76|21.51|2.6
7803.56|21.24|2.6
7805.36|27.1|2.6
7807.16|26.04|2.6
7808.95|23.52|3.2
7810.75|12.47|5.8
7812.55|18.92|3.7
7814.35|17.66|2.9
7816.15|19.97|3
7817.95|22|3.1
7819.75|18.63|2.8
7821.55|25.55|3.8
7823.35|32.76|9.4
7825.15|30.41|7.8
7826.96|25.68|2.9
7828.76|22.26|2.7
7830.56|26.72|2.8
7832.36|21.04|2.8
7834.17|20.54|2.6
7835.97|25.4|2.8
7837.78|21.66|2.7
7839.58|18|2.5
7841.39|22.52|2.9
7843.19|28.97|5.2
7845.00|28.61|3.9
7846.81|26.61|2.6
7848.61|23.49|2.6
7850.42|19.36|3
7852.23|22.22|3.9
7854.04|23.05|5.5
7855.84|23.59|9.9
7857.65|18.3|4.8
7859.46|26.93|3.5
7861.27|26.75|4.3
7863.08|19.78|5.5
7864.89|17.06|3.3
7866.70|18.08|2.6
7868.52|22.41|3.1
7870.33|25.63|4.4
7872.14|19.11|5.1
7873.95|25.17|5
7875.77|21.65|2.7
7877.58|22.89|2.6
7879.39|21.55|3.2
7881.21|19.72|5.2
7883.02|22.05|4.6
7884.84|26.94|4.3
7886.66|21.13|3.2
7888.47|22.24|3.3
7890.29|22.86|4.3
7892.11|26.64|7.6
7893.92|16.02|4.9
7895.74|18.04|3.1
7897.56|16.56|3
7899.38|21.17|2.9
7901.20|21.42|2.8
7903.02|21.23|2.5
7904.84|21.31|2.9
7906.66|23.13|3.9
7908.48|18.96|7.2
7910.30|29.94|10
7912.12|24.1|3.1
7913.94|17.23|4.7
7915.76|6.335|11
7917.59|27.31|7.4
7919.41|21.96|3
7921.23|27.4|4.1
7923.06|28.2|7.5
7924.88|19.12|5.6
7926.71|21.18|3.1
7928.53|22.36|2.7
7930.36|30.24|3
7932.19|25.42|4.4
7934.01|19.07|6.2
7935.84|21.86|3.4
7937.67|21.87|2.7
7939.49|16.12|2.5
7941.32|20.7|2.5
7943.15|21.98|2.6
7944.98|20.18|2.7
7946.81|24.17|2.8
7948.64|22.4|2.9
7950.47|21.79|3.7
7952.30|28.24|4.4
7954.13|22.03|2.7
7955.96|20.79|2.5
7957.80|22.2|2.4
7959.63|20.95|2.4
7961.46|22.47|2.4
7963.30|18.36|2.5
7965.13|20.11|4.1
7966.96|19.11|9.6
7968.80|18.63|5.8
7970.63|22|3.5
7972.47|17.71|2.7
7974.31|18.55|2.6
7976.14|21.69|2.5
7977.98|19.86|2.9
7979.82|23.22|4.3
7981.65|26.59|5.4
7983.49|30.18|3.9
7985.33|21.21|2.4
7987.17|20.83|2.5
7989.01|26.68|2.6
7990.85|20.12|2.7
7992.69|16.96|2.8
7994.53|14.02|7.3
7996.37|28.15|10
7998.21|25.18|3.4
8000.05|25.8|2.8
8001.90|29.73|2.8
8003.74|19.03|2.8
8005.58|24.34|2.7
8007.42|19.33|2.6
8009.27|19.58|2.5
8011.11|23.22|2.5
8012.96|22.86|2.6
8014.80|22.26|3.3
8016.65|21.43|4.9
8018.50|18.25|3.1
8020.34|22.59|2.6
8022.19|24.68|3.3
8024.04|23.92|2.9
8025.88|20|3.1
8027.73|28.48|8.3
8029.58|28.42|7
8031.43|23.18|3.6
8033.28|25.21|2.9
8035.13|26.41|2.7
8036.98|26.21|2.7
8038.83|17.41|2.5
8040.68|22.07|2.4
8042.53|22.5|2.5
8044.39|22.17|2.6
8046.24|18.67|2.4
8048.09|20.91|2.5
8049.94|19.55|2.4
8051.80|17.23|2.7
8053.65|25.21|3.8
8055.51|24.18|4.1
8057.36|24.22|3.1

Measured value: -3.4 angstrom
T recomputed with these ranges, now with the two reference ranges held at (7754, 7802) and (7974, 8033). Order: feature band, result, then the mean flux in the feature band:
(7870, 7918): 3.9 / 21.4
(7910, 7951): 1.9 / 22.1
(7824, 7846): -0.9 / 24.4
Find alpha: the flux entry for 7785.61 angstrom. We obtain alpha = 25.86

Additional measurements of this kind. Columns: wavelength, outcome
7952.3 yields 28.24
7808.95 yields 23.52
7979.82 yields 23.22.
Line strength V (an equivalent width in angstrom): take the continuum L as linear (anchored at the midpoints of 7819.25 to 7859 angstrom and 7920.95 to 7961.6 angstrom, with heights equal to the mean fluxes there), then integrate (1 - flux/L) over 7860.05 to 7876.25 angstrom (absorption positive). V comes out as 1.19 angstrom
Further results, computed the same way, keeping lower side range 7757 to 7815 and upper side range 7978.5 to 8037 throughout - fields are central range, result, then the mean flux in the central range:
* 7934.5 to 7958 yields 1.5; 21.8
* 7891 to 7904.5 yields 1.7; 20.2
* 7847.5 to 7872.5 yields 1.4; 21.9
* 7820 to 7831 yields -1.7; 26.7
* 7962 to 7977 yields 2.4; 19.6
